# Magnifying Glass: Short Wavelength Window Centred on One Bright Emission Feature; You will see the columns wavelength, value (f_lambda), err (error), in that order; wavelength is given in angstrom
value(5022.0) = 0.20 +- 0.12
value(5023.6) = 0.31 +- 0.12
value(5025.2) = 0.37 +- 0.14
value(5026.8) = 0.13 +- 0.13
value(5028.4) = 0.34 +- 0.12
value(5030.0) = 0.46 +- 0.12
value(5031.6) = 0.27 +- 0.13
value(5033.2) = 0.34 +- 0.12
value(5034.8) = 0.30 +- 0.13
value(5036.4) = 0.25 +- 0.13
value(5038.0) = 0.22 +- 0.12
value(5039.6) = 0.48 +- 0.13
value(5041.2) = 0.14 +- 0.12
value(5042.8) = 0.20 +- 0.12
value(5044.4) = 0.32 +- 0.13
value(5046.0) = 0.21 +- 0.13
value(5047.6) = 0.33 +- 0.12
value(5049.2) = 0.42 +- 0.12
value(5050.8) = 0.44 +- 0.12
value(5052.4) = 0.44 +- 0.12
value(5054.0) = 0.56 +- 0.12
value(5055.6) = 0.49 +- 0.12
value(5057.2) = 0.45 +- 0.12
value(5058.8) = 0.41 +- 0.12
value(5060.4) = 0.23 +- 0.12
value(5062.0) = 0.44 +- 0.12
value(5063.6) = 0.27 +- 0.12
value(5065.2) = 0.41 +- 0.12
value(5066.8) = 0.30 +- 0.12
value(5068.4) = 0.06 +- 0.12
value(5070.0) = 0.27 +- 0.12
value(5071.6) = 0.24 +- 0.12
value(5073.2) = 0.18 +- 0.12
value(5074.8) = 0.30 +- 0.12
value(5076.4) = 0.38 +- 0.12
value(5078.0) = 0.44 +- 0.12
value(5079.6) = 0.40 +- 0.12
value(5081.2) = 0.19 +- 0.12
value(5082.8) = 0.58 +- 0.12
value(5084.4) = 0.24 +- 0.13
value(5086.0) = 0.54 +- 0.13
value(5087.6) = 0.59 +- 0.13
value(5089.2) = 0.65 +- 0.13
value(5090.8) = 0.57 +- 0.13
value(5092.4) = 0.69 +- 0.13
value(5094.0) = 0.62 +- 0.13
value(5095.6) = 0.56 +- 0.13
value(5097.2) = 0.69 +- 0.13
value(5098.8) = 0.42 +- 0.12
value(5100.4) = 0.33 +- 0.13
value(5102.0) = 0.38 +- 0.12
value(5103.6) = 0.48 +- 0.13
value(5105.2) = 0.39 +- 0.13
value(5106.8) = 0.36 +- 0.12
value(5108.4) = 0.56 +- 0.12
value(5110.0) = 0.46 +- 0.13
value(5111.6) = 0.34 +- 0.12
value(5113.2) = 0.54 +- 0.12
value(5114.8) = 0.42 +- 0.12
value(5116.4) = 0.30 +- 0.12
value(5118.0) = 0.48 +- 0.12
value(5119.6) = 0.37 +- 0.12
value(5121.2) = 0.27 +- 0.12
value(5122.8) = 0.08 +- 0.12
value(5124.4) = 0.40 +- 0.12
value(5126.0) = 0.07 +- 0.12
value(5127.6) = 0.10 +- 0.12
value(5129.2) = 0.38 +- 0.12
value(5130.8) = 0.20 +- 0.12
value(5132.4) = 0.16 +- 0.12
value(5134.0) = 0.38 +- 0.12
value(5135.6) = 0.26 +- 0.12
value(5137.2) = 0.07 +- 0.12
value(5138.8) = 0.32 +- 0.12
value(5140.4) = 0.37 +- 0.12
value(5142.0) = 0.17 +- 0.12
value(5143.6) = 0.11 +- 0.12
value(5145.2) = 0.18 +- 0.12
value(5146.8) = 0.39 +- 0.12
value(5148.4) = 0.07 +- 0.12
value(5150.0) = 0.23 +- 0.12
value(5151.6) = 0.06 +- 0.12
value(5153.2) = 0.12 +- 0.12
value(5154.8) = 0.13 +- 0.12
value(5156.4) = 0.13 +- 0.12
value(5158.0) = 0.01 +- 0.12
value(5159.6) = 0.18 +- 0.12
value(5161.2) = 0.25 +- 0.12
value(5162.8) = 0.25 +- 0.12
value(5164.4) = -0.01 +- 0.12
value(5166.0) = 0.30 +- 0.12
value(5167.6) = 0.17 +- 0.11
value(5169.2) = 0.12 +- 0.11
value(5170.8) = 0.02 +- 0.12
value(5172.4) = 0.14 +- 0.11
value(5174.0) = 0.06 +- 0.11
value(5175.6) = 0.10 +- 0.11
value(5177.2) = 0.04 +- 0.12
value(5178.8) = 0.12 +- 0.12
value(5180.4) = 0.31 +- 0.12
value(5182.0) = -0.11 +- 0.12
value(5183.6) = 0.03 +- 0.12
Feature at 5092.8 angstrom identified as C III]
